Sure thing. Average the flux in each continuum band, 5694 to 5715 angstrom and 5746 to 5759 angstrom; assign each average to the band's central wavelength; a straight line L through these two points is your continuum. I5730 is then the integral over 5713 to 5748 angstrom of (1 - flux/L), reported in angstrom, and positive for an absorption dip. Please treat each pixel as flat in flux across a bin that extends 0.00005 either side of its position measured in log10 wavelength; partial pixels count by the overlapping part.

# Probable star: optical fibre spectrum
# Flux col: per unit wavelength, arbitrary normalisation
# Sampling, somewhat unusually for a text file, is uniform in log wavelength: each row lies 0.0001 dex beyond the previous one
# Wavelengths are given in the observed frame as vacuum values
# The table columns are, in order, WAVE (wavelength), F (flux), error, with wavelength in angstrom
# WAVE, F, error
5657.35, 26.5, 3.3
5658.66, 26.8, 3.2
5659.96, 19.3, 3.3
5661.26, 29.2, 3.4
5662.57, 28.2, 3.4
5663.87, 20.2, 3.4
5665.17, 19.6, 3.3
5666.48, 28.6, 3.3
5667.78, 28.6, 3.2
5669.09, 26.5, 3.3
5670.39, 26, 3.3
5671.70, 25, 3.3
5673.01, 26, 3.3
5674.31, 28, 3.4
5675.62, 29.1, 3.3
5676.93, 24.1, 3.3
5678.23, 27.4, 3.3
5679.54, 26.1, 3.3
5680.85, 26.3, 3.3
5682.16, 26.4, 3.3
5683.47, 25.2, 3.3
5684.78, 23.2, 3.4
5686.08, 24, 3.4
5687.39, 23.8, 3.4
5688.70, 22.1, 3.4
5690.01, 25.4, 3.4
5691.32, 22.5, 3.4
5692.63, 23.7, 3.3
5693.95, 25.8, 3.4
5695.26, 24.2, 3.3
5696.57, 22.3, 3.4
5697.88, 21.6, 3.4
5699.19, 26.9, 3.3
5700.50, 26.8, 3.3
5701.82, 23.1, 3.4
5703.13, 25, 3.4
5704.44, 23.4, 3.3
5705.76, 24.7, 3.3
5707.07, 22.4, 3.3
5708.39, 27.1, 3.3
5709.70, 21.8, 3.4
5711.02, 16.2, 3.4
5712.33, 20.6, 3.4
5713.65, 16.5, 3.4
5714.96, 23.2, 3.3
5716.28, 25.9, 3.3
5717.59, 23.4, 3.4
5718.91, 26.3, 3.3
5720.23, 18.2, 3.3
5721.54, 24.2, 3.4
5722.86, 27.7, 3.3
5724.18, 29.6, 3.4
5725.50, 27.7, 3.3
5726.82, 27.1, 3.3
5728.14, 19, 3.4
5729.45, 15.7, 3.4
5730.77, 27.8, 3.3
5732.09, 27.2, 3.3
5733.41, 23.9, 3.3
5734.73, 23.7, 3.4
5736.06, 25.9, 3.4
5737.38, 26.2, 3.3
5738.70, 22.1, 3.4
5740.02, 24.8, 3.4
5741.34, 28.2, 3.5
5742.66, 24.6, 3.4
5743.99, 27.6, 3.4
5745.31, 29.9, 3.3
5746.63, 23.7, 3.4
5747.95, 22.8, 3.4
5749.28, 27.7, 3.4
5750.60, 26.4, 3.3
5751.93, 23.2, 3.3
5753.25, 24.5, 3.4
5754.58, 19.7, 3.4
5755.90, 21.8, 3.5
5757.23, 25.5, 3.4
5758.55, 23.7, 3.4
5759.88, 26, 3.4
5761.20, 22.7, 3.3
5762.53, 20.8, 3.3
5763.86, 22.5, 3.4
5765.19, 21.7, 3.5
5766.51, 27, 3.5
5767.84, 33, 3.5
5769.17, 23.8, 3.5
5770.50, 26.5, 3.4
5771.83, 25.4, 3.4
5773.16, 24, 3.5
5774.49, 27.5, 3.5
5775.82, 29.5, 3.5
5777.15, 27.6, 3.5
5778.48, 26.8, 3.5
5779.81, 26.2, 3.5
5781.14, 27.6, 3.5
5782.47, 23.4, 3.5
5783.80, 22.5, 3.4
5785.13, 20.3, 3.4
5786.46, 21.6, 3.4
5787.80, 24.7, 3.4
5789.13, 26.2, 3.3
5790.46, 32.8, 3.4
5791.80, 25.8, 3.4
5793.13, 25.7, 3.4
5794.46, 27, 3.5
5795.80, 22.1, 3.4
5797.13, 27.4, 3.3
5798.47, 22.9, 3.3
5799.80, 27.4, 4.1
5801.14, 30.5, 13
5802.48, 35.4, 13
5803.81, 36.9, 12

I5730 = -1.7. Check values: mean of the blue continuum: 22.9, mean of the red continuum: 23.9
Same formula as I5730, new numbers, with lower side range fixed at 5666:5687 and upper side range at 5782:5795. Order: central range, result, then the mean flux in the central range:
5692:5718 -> 2.7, 23.2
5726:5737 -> 0.7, 23.9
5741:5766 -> 1.1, 24.3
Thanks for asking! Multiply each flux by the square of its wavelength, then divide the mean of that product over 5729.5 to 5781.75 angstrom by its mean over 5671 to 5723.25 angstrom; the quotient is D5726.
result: 1.07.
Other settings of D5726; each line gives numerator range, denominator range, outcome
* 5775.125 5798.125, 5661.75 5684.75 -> 1.03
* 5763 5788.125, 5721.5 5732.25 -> 1.03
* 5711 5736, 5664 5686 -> 0.93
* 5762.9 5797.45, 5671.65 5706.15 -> 1.06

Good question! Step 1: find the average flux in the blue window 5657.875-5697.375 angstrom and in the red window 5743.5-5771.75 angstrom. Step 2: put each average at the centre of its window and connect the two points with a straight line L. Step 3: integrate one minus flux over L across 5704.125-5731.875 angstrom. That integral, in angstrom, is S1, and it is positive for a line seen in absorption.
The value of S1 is 1.8 angstrom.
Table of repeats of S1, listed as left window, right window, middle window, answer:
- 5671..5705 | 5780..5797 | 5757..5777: -0.2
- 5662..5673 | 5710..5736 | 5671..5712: 0.1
